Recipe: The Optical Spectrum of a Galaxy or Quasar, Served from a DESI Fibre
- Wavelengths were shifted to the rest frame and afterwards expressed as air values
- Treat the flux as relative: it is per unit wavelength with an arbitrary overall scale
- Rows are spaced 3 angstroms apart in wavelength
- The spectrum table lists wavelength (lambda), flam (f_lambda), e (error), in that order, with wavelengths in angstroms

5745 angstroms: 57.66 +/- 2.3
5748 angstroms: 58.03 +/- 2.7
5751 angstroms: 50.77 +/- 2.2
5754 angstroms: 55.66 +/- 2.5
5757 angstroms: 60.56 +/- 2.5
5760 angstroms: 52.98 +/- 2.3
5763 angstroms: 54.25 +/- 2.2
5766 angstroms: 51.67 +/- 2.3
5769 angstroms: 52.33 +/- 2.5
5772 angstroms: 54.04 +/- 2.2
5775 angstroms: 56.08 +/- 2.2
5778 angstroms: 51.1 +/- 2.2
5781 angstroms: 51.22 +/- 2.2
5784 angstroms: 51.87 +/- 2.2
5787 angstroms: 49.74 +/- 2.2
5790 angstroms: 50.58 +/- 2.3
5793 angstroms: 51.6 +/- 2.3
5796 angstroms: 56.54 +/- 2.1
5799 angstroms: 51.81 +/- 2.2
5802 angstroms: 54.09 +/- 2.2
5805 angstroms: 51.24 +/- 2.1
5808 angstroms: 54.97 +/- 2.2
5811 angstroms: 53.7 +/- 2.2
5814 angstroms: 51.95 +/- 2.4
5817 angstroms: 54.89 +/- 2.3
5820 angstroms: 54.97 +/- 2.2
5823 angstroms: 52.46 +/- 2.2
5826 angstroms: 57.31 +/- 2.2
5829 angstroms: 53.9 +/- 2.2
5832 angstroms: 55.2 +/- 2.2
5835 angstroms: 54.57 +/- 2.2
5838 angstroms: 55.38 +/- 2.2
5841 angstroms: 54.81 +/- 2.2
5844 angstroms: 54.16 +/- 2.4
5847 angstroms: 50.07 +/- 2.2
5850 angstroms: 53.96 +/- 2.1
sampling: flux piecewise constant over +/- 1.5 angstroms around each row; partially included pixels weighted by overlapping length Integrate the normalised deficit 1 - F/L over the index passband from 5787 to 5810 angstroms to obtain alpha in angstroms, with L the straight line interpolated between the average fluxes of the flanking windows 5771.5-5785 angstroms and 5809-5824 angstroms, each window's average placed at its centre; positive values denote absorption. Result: 0.2 angstroms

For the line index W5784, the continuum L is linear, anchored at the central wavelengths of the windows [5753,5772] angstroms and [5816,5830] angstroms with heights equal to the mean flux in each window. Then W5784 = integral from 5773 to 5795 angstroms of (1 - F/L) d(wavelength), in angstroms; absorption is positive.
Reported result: 1.1 angstroms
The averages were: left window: 54.5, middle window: 51.9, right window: 54.7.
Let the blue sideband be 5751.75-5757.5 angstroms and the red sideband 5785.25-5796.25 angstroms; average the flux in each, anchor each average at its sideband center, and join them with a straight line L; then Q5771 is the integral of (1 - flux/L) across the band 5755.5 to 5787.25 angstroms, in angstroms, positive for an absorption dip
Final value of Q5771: 0.56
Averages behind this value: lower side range 56.7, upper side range 51.6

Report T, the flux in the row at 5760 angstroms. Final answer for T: 52.98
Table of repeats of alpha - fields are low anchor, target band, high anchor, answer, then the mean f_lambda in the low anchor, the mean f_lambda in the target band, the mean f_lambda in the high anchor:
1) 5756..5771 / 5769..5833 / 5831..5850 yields 1.0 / 54.1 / 53.3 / 54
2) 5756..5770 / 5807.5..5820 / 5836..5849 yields 0.0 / 54.2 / 53.9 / 53.7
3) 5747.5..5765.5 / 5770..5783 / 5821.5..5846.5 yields 0.4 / 55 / 53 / 54.5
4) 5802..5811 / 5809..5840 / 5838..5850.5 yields -0.6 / 53.4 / 54.4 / 53.4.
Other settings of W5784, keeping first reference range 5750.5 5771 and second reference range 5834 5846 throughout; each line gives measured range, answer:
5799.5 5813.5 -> 0.3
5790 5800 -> 0.3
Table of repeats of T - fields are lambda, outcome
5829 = 53.9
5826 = 57.31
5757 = 60.56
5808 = 54.97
